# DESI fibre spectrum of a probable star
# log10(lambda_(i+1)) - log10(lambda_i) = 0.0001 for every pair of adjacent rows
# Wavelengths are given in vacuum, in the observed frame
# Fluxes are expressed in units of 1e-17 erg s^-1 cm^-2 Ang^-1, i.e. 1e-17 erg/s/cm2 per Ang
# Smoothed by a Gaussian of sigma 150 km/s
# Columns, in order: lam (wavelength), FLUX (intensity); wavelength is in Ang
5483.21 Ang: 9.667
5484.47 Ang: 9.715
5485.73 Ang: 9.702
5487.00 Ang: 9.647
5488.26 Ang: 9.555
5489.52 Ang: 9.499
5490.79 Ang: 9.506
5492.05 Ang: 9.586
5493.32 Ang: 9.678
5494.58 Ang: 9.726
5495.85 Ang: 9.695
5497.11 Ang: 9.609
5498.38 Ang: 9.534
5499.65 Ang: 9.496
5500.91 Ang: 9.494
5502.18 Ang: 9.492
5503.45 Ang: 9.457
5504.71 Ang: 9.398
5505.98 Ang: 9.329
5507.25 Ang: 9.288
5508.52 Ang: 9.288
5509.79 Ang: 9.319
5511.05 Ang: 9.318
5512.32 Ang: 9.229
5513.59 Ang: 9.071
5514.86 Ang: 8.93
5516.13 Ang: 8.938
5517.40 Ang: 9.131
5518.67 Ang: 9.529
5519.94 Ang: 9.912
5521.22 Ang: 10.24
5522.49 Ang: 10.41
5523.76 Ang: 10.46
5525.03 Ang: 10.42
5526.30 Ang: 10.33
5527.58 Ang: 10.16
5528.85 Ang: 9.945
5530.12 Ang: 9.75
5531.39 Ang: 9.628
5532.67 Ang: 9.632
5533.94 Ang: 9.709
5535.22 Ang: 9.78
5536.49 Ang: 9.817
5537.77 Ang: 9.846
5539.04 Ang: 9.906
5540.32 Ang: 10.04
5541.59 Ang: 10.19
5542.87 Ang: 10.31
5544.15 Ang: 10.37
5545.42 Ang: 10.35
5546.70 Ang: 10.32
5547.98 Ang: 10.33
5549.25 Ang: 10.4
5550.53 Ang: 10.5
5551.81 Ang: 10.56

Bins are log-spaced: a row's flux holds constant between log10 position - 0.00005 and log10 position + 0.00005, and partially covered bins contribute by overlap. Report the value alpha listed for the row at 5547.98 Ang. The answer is 10.33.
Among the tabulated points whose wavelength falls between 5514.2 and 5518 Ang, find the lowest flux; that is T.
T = 8.93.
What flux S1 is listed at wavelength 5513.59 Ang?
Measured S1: 9.071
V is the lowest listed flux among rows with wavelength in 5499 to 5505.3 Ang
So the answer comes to 9.398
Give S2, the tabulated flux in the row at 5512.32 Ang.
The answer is 9.229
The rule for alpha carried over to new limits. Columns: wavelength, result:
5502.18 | 9.492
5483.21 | 9.667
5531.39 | 9.628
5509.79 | 9.319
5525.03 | 10.42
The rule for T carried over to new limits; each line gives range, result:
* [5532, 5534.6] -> 9.632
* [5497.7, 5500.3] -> 9.496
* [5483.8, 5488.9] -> 9.555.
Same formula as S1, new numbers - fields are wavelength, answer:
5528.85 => 9.945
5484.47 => 9.715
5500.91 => 9.494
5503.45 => 9.457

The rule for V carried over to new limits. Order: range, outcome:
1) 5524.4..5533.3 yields 9.628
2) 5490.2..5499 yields 9.506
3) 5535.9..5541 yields 9.817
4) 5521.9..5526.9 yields 10.33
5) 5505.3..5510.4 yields 9.288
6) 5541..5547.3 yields 10.19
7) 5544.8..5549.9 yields 10.32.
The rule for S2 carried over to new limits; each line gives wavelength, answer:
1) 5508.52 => 9.288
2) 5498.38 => 9.534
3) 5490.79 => 9.506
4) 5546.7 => 10.32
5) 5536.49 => 9.817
